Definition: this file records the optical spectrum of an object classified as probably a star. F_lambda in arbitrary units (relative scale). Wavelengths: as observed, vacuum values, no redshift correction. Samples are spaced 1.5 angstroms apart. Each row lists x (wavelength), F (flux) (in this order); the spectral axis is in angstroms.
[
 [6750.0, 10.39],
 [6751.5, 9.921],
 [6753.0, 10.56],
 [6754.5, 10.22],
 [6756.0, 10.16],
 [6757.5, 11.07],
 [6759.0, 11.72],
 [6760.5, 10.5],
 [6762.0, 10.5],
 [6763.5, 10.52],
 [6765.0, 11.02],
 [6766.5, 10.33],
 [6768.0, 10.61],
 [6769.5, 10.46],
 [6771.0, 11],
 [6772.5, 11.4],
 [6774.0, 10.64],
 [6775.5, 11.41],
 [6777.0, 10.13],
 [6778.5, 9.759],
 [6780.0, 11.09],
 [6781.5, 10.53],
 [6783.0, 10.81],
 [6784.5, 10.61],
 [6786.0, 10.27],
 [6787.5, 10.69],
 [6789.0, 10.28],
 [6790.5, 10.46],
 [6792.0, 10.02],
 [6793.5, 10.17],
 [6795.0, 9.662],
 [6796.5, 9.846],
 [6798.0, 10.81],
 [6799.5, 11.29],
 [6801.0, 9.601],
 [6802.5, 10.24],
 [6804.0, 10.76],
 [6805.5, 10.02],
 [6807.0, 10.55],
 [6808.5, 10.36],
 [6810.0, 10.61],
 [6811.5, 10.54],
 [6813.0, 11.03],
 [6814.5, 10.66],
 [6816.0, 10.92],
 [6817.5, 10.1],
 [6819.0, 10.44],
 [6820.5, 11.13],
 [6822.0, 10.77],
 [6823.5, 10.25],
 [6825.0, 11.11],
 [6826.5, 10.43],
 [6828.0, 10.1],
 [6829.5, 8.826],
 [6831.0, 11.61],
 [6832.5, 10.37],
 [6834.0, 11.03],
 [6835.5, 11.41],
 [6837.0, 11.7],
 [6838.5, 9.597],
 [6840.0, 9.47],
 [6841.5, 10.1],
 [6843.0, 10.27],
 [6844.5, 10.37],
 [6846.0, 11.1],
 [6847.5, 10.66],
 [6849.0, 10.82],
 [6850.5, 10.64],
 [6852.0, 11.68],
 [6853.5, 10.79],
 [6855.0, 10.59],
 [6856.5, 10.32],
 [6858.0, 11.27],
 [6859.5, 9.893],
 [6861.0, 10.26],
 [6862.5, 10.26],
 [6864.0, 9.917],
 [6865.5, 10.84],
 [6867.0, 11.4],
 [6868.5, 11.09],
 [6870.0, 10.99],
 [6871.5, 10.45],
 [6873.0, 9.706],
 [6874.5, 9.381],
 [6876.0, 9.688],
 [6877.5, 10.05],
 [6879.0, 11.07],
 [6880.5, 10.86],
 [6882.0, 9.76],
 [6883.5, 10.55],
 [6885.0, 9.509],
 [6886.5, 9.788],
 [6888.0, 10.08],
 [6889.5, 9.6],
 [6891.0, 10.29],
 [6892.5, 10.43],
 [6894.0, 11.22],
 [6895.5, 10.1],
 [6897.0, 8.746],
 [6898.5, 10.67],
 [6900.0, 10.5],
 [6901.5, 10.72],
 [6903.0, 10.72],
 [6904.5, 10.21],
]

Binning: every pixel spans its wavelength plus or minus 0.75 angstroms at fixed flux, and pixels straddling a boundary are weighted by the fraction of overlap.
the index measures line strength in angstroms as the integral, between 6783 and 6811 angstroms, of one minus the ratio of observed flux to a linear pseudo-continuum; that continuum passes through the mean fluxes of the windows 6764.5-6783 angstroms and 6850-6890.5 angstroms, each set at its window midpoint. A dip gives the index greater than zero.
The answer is 0.7 angstroms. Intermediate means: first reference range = 10.7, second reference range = 10.4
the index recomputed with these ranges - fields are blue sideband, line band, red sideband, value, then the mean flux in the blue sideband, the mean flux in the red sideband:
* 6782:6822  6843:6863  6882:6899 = -0.8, 10.5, 10.1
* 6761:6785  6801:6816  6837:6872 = 0.2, 10.7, 10.6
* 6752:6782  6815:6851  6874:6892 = -0.8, 10.7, 10.1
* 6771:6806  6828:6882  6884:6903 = -1.2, 10.5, 10.2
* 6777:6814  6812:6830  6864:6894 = -0.2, 10.4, 10.3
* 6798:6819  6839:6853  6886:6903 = -0.2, 10.5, 10.2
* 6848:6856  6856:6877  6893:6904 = 0.7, 10.9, 10.4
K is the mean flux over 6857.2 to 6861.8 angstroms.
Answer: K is 10.5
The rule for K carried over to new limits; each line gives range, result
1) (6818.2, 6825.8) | 10.7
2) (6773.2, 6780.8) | 10.6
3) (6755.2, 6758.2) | 10.6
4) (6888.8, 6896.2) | 10.3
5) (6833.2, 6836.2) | 11.2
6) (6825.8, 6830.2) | 9.79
